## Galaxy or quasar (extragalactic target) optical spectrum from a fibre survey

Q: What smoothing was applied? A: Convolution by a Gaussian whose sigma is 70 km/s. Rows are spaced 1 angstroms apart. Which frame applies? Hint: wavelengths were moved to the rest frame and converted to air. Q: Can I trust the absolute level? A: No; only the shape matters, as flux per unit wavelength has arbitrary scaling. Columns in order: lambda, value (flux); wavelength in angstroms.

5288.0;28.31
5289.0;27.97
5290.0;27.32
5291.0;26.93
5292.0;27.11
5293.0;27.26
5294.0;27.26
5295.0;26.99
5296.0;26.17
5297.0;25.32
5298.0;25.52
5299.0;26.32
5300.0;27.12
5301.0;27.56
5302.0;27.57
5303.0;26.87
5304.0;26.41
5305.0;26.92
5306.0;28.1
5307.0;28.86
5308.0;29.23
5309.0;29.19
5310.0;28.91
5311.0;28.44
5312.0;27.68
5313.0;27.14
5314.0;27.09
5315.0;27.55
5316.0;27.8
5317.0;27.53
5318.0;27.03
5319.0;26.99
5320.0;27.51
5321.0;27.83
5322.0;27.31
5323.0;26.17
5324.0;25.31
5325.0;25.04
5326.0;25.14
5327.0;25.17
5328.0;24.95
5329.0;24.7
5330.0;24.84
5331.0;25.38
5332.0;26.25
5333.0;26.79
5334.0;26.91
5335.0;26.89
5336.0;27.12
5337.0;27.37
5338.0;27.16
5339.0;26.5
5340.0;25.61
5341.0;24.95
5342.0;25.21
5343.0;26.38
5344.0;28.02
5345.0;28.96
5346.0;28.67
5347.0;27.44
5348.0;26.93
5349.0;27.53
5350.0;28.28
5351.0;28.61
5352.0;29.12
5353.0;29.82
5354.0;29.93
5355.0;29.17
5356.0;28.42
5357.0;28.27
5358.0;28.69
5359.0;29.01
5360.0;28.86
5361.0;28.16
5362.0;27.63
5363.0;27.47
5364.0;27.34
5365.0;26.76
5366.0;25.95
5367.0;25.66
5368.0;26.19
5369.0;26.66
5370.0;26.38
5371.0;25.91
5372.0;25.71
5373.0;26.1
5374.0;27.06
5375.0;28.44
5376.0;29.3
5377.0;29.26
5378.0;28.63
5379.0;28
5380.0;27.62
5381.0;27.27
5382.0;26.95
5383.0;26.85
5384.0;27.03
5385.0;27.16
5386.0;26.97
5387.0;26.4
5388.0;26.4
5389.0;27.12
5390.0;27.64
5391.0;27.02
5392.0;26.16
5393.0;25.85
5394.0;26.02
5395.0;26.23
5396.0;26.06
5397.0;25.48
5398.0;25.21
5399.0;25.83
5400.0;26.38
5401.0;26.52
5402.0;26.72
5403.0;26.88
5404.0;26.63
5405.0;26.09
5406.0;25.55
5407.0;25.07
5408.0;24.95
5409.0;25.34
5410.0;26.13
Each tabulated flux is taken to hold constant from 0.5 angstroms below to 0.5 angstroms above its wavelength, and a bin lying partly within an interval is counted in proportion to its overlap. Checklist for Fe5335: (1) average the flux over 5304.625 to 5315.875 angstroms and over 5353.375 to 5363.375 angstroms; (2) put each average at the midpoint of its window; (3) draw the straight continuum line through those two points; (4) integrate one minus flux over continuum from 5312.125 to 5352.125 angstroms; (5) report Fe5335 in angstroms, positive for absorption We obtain 2.2 angstroms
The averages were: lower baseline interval 28.1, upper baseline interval 28.6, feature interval 26.8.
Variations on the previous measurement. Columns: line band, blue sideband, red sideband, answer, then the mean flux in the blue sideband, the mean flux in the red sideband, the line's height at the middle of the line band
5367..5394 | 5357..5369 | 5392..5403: -0.30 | 27.4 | 26.1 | 26.7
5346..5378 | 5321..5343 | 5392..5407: -2.14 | 26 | 26.1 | 26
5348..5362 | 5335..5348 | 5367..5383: -0.82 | 26.9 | 27.2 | 27.1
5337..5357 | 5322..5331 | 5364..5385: -1.27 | 25.3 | 27.1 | 26.1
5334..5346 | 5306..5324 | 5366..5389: 0.27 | 27.7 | 27.1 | 27.5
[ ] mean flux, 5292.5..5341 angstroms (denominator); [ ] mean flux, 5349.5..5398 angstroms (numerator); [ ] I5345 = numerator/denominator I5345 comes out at 1.02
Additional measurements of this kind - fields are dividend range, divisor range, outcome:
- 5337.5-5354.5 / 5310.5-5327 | 1.03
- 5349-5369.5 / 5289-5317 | 1.02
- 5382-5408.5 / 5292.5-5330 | 0.98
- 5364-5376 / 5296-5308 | 0.98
